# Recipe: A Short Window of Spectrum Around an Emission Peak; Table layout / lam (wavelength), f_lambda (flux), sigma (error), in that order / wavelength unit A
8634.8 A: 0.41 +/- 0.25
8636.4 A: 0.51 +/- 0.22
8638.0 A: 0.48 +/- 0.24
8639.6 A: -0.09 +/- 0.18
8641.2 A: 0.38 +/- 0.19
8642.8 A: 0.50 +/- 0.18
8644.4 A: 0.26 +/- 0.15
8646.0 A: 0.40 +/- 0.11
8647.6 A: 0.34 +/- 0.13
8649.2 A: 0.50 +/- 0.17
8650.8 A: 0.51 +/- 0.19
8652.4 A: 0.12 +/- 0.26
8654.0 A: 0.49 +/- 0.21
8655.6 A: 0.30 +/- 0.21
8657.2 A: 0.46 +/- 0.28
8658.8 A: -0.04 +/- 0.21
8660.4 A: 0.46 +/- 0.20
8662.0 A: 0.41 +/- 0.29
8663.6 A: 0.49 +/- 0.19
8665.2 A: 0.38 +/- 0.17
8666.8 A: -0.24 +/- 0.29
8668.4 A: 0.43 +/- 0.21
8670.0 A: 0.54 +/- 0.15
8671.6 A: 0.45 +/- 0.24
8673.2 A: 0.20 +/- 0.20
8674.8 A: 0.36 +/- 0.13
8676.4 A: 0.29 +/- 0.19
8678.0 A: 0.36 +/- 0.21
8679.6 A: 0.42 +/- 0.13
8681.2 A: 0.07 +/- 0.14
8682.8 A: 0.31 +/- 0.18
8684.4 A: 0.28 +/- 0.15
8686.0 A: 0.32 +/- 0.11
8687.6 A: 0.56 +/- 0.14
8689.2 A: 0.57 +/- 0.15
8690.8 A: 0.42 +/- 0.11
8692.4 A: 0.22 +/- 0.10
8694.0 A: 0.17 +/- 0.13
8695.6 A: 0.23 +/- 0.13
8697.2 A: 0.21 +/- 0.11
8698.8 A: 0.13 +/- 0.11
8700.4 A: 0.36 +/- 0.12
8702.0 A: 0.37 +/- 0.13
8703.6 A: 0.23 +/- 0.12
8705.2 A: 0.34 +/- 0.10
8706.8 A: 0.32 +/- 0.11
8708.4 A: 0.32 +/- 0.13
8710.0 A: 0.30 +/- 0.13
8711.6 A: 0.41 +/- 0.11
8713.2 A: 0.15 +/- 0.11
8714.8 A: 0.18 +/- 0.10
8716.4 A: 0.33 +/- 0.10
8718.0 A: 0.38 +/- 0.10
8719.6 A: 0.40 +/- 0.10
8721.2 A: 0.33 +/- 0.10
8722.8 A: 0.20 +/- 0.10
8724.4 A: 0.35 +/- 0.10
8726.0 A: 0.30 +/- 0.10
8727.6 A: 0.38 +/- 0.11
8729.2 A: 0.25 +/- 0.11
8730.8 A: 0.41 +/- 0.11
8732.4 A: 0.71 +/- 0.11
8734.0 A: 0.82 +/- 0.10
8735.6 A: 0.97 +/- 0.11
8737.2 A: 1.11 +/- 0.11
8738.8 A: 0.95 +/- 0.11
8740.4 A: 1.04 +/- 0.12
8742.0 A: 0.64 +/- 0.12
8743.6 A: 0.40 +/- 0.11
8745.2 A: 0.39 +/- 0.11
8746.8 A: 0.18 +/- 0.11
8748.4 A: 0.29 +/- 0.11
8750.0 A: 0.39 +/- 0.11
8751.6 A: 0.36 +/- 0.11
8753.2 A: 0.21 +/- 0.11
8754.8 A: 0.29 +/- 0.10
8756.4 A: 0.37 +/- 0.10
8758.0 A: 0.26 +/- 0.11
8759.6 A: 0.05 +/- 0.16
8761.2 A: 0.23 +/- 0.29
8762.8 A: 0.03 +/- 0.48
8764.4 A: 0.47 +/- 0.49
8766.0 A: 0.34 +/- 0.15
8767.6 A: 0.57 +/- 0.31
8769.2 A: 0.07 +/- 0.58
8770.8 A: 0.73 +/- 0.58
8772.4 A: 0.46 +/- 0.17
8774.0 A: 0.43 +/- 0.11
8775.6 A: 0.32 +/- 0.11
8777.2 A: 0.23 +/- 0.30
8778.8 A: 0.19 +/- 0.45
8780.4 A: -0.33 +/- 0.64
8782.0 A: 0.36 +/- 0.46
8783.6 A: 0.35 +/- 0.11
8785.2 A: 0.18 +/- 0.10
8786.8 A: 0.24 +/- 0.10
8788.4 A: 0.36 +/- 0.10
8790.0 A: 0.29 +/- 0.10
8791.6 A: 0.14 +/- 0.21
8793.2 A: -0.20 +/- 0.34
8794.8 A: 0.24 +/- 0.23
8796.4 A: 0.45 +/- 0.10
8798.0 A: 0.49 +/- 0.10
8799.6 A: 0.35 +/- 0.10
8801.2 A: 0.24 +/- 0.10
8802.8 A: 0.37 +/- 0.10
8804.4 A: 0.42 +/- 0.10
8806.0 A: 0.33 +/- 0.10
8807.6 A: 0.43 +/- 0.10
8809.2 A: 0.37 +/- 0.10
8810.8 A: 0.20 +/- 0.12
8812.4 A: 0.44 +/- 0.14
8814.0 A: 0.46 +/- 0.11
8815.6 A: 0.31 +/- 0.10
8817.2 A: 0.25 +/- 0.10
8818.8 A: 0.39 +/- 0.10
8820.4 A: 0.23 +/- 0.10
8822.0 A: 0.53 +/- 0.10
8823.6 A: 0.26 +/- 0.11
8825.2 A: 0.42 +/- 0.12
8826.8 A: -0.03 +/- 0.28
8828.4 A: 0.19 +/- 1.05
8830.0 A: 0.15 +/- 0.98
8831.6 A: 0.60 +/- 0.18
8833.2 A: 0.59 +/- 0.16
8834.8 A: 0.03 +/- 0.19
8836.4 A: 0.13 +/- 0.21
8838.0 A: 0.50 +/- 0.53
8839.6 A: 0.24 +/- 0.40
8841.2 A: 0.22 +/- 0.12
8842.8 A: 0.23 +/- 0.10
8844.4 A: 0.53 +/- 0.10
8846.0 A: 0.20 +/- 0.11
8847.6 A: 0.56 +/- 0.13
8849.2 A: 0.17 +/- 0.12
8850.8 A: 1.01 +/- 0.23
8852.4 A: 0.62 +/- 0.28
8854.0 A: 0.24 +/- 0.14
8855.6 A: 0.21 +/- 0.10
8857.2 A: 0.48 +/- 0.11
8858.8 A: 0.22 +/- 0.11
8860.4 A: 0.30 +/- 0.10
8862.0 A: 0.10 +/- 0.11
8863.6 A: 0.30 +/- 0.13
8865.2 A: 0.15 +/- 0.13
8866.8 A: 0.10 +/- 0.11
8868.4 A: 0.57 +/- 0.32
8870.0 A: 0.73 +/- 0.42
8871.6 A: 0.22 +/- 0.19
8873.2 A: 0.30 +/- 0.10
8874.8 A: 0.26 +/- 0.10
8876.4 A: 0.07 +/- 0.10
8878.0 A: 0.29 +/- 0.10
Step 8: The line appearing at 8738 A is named H-gamma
